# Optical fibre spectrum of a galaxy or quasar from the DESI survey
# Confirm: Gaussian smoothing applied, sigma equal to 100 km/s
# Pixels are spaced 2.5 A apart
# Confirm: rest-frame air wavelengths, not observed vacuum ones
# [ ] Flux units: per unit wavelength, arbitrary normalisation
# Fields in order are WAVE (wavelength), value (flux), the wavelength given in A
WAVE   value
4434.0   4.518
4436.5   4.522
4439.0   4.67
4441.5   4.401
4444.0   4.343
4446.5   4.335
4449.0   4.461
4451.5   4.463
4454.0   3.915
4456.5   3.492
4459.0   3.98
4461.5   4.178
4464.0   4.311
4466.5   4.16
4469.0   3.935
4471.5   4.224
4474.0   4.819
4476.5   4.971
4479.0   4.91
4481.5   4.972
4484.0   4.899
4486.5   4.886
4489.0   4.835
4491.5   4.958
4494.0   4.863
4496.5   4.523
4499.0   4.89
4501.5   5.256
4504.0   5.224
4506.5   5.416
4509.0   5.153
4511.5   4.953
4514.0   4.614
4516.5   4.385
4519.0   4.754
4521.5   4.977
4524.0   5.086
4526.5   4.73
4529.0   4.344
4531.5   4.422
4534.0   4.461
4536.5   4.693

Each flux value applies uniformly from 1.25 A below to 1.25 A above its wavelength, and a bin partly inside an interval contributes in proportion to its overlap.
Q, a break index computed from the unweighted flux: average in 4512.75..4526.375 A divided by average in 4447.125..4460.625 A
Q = 1.17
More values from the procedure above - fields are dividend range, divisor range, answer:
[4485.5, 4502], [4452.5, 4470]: 1.22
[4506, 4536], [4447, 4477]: 1.13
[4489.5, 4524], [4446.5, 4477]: 1.16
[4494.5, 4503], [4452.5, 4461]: 1.27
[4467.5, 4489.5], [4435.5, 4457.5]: 1.10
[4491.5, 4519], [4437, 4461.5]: 1.16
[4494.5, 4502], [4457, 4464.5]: 1.19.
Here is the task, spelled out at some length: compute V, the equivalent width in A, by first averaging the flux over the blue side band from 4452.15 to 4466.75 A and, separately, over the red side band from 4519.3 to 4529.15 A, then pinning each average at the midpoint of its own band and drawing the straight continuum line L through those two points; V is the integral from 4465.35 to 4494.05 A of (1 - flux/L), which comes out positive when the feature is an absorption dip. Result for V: -2.9 A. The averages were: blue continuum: 4.01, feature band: 4.7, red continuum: 4.83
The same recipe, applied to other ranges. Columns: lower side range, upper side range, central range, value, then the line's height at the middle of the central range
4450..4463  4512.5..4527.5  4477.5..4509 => -3.7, 4.45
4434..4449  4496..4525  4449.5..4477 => 2.4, 4.61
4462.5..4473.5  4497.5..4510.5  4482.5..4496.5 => -0.2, 4.78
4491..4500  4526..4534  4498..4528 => -2.1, 4.63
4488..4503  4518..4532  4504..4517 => -0.4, 4.81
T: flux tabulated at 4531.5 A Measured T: 4.422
